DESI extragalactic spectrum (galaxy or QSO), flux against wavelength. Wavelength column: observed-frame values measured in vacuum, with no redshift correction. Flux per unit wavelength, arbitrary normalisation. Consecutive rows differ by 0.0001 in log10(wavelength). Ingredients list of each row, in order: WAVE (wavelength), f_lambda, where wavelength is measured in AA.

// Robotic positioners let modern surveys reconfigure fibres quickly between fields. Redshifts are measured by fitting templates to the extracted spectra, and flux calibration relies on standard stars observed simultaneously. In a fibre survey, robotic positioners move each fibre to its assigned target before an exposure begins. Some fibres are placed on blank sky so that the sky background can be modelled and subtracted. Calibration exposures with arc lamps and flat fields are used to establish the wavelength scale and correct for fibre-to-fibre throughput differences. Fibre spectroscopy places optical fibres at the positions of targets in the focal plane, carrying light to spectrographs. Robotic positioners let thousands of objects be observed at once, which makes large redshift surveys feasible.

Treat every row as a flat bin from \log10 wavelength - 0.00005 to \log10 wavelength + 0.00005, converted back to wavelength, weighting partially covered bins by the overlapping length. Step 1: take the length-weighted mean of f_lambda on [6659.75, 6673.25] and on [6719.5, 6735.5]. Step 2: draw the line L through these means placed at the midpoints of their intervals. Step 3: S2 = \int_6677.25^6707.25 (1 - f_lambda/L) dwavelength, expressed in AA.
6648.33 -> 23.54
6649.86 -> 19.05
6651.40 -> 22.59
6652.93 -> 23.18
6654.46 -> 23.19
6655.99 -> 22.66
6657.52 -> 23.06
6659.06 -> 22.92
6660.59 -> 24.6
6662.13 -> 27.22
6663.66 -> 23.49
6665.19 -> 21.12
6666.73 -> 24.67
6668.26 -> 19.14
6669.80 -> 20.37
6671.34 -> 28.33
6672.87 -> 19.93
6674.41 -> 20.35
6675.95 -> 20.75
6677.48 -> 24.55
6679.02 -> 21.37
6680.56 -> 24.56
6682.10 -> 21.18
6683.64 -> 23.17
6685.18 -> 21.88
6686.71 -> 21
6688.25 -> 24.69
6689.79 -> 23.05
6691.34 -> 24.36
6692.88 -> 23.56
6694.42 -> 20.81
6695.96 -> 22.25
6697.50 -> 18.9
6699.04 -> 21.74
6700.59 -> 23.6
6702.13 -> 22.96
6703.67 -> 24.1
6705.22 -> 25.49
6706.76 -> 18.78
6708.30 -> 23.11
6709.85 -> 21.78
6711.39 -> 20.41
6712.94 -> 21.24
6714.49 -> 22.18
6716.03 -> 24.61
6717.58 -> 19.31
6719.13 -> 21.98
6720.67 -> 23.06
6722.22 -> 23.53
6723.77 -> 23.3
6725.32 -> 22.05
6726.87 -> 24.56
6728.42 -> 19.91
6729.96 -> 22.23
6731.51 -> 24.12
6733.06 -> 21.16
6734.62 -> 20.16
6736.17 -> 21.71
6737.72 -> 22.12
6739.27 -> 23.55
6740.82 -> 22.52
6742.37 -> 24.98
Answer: 0.4 AA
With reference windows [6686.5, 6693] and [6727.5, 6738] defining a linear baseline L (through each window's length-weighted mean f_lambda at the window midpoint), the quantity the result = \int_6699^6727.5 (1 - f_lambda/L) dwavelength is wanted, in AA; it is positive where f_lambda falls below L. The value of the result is -0.1 AA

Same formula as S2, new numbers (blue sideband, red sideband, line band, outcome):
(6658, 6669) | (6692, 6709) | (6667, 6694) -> 0.4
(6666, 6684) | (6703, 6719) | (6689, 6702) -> -0.1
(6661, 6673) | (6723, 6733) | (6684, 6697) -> 0.2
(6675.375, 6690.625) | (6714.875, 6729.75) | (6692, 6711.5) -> 0.3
